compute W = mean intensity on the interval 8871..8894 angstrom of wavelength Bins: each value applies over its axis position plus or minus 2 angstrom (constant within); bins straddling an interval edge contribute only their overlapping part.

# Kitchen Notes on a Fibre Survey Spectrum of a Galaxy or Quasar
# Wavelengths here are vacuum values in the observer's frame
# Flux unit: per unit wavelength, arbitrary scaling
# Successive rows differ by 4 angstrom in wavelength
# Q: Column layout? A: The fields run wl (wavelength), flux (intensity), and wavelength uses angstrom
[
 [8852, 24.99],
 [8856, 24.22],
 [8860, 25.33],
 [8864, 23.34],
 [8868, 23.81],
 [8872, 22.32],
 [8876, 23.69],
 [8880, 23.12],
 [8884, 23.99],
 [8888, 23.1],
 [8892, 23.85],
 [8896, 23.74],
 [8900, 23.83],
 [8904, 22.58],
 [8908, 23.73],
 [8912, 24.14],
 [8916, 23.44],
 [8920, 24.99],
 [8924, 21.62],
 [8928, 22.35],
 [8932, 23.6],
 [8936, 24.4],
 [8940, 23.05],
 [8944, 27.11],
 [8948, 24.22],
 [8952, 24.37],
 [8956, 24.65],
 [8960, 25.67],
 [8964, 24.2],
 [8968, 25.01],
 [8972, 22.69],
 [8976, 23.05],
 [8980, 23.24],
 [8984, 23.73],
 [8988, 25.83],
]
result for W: 23.4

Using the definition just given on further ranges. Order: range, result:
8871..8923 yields 23.6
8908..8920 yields 24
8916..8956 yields 24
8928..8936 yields 23.5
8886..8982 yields 23.9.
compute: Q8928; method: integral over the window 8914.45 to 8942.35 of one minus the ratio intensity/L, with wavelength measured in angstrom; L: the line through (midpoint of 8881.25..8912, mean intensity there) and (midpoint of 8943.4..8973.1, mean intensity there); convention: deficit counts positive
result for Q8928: 0.87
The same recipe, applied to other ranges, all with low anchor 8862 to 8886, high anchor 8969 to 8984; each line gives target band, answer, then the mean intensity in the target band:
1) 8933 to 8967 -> -2.1 angstrom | 24.7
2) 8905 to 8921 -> -0.4 angstrom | 23.9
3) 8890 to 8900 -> -0.2 angstrom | 23.8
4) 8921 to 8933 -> 0.3 angstrom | 22.6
